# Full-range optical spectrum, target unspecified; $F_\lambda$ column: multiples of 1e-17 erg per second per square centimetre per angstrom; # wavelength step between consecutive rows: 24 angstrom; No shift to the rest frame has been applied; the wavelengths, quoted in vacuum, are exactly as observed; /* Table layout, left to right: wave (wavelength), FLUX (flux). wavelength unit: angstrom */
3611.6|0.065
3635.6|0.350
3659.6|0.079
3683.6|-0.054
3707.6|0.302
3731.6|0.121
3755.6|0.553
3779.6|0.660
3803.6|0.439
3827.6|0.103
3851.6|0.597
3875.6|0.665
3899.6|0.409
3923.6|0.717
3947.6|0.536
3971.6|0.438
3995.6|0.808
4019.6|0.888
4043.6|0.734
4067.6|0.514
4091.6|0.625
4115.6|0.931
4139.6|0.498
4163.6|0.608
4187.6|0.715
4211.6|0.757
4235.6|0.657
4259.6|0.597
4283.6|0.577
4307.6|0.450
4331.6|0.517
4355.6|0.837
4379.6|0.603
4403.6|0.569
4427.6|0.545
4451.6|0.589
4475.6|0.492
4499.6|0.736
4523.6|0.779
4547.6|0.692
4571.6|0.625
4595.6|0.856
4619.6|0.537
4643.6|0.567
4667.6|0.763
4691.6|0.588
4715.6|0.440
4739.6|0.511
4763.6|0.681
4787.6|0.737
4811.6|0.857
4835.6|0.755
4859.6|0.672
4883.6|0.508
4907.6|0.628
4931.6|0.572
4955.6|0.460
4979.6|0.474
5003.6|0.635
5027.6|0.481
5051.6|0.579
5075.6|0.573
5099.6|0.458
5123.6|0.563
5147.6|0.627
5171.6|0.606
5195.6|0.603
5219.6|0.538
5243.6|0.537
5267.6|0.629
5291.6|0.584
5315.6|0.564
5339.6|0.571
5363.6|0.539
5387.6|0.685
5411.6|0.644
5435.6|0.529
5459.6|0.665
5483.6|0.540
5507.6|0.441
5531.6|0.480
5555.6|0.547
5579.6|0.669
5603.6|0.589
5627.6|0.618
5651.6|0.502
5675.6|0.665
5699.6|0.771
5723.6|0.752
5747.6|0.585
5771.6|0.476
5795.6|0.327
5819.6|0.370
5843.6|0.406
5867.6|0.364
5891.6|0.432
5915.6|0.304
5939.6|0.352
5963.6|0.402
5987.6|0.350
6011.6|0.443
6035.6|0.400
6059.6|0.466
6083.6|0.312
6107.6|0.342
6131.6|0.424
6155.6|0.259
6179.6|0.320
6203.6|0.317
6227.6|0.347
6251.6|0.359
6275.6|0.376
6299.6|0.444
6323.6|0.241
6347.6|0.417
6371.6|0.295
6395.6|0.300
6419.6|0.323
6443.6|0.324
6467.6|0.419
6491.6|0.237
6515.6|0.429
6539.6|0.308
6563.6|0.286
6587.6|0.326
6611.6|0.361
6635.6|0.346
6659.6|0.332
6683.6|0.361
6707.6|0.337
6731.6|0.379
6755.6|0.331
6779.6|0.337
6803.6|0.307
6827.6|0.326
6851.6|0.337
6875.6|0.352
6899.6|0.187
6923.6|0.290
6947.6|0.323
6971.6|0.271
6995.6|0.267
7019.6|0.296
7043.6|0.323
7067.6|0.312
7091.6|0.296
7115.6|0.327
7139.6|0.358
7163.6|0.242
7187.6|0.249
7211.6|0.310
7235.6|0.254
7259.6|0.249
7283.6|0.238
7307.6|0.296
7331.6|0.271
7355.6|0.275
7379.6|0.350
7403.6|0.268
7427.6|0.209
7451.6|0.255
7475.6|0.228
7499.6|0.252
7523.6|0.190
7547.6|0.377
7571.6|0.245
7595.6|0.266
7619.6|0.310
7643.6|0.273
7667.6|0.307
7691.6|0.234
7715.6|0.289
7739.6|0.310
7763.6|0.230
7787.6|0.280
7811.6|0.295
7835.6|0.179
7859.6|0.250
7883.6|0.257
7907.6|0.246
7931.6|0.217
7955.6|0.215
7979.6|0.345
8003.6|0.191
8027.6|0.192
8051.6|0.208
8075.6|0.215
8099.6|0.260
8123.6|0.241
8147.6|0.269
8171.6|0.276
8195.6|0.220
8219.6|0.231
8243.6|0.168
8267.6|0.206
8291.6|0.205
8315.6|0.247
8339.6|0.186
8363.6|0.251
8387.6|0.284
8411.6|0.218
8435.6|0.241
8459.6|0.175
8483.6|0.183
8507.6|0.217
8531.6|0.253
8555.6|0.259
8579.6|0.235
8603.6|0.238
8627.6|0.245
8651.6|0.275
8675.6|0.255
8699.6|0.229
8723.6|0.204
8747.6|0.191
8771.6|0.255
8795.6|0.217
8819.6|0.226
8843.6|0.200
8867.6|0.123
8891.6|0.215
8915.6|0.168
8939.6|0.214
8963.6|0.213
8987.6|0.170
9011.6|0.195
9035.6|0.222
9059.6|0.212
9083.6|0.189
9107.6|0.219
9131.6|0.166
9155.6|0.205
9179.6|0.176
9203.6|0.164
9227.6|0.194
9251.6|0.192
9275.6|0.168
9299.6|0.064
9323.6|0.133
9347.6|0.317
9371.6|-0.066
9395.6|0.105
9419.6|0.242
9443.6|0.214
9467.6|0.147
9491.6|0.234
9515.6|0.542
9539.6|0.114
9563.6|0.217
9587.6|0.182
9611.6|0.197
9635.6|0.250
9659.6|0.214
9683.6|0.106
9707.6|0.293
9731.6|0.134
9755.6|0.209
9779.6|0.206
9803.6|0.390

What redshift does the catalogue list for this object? 0.574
